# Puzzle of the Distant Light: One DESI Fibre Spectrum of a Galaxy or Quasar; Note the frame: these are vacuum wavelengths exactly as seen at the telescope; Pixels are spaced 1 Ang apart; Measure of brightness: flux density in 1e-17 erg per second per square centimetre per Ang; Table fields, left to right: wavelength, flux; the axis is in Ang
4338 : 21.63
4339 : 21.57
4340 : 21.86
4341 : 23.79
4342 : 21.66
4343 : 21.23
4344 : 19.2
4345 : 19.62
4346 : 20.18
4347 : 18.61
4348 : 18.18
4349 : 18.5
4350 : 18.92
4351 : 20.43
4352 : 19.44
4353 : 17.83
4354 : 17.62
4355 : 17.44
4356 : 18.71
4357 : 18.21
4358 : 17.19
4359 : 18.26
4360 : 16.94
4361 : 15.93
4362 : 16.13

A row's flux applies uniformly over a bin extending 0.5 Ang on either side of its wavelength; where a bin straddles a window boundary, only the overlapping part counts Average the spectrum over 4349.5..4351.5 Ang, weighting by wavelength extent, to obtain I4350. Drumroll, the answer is 19.7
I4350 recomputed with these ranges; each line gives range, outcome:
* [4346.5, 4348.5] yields 18.4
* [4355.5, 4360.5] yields 17.9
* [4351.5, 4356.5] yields 18.2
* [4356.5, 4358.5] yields 17.7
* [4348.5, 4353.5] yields 19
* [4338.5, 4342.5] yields 22.2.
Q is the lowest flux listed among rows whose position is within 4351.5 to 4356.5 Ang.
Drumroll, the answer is 17.44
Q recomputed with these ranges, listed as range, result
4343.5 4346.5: 19.2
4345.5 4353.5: 17.83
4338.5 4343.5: 21.23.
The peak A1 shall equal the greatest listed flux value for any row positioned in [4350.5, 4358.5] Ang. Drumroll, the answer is 20.43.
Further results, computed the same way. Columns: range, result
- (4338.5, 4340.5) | 21.86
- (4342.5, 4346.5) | 21.23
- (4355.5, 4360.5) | 18.71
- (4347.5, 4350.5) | 18.92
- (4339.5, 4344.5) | 23.79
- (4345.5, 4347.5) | 20.18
